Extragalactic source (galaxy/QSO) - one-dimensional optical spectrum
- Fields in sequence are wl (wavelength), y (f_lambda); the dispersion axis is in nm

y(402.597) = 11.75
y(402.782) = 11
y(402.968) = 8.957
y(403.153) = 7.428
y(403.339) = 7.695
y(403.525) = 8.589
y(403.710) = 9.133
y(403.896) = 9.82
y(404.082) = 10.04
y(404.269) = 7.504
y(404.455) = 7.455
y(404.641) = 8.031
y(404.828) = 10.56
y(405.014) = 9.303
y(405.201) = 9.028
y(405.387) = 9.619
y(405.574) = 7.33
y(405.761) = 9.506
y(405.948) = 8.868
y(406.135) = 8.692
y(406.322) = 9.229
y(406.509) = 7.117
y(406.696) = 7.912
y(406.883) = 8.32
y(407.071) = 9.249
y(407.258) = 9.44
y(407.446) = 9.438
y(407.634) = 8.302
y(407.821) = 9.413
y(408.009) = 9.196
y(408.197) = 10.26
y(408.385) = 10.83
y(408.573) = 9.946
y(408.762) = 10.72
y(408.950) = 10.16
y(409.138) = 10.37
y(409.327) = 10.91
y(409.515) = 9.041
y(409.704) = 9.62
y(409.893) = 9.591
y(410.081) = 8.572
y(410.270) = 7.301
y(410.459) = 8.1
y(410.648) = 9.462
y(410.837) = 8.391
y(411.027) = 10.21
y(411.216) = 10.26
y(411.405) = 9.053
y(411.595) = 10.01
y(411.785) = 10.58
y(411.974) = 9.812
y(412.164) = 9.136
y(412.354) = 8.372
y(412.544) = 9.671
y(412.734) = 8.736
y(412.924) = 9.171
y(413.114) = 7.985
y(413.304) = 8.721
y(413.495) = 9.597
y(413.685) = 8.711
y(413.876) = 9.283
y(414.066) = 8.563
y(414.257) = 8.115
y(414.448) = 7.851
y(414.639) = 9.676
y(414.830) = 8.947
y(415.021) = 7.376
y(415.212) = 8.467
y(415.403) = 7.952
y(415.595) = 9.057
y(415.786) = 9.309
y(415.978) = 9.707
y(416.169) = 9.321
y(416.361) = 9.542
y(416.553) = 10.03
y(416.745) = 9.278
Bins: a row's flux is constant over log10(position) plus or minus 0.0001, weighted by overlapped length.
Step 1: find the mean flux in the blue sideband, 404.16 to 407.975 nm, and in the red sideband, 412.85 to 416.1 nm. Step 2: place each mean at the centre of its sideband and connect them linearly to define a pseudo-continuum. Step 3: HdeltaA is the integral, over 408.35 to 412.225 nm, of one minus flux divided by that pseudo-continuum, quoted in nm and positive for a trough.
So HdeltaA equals -0.39 nm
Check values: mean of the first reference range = 8.73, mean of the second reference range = 8.74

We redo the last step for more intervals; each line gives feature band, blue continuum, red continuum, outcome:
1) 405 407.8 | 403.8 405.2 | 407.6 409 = 0.199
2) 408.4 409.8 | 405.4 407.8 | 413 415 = -0.236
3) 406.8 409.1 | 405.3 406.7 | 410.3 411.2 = -0.230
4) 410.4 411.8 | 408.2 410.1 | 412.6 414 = 0.003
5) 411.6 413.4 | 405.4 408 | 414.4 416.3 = -0.081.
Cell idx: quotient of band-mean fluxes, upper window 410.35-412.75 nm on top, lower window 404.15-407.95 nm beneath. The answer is 1.1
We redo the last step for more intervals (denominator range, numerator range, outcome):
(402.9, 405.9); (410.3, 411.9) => 1.08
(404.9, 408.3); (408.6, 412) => 1.07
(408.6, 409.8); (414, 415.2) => 0.83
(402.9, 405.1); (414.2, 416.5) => 1.01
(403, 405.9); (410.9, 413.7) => 1.07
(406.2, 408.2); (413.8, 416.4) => 0.99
